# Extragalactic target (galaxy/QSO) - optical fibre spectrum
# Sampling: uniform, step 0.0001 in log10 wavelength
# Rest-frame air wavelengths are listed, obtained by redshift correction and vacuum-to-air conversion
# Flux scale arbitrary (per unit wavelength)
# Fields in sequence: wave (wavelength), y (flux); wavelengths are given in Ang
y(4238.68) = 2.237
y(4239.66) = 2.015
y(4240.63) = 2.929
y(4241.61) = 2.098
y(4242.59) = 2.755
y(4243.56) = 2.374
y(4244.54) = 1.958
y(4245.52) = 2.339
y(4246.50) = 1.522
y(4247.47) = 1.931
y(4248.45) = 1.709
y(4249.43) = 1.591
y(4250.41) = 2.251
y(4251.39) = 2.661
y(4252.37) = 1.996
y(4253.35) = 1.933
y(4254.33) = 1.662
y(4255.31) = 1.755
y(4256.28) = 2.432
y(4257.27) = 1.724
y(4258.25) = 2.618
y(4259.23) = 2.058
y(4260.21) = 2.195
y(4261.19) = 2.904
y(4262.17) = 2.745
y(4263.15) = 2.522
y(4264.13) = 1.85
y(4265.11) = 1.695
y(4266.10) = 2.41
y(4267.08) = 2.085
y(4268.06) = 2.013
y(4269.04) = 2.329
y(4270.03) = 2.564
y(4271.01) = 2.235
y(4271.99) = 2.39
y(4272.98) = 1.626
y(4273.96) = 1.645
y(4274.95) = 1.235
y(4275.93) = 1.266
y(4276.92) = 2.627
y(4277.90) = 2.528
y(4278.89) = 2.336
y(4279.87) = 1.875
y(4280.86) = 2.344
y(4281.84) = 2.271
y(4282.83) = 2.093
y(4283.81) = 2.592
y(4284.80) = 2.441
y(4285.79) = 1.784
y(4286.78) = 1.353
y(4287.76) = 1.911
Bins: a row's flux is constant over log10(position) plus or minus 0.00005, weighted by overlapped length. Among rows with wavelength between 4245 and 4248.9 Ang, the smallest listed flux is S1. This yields 1.522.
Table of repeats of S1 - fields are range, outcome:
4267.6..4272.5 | 2.013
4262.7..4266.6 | 1.695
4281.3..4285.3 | 2.093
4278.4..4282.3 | 1.875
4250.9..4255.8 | 1.662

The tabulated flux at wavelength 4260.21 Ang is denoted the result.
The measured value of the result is 2.195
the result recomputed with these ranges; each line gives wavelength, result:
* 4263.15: 2.522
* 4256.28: 2.432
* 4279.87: 1.875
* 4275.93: 1.266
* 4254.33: 1.662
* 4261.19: 2.904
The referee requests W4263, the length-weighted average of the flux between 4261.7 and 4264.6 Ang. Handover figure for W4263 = 2.38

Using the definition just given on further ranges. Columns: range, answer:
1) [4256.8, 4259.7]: 2.14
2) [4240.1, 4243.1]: 2.59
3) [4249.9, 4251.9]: 2.44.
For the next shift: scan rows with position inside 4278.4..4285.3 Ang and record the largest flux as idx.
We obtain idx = 2.592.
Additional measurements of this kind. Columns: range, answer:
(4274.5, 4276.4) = 1.266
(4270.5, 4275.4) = 2.39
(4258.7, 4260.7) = 2.195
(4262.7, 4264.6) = 2.522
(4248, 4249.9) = 1.709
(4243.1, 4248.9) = 2.374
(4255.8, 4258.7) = 2.618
